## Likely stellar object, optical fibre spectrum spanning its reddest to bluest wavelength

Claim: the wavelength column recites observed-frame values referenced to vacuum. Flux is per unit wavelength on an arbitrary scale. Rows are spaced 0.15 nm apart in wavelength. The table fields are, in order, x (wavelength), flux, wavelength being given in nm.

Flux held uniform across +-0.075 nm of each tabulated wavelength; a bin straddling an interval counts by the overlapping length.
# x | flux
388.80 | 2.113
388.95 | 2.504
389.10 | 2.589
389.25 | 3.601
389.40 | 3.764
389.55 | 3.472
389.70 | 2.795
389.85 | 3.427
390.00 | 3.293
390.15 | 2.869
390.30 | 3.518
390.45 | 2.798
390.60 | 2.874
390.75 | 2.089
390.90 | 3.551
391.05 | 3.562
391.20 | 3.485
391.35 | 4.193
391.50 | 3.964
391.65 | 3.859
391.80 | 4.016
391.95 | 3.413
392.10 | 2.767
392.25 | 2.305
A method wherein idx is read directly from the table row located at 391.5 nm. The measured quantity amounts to 3.964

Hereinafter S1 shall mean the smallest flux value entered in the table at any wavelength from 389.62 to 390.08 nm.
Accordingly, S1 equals 2.795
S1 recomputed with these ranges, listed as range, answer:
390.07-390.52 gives 2.798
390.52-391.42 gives 2.089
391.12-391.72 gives 3.485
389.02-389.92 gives 2.589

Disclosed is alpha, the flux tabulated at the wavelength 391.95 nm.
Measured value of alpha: 3.413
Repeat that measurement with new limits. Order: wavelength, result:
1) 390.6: 2.874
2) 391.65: 3.859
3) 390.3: 3.518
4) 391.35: 4.193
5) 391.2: 3.485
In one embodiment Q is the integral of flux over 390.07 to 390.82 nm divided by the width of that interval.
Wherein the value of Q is 2.84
